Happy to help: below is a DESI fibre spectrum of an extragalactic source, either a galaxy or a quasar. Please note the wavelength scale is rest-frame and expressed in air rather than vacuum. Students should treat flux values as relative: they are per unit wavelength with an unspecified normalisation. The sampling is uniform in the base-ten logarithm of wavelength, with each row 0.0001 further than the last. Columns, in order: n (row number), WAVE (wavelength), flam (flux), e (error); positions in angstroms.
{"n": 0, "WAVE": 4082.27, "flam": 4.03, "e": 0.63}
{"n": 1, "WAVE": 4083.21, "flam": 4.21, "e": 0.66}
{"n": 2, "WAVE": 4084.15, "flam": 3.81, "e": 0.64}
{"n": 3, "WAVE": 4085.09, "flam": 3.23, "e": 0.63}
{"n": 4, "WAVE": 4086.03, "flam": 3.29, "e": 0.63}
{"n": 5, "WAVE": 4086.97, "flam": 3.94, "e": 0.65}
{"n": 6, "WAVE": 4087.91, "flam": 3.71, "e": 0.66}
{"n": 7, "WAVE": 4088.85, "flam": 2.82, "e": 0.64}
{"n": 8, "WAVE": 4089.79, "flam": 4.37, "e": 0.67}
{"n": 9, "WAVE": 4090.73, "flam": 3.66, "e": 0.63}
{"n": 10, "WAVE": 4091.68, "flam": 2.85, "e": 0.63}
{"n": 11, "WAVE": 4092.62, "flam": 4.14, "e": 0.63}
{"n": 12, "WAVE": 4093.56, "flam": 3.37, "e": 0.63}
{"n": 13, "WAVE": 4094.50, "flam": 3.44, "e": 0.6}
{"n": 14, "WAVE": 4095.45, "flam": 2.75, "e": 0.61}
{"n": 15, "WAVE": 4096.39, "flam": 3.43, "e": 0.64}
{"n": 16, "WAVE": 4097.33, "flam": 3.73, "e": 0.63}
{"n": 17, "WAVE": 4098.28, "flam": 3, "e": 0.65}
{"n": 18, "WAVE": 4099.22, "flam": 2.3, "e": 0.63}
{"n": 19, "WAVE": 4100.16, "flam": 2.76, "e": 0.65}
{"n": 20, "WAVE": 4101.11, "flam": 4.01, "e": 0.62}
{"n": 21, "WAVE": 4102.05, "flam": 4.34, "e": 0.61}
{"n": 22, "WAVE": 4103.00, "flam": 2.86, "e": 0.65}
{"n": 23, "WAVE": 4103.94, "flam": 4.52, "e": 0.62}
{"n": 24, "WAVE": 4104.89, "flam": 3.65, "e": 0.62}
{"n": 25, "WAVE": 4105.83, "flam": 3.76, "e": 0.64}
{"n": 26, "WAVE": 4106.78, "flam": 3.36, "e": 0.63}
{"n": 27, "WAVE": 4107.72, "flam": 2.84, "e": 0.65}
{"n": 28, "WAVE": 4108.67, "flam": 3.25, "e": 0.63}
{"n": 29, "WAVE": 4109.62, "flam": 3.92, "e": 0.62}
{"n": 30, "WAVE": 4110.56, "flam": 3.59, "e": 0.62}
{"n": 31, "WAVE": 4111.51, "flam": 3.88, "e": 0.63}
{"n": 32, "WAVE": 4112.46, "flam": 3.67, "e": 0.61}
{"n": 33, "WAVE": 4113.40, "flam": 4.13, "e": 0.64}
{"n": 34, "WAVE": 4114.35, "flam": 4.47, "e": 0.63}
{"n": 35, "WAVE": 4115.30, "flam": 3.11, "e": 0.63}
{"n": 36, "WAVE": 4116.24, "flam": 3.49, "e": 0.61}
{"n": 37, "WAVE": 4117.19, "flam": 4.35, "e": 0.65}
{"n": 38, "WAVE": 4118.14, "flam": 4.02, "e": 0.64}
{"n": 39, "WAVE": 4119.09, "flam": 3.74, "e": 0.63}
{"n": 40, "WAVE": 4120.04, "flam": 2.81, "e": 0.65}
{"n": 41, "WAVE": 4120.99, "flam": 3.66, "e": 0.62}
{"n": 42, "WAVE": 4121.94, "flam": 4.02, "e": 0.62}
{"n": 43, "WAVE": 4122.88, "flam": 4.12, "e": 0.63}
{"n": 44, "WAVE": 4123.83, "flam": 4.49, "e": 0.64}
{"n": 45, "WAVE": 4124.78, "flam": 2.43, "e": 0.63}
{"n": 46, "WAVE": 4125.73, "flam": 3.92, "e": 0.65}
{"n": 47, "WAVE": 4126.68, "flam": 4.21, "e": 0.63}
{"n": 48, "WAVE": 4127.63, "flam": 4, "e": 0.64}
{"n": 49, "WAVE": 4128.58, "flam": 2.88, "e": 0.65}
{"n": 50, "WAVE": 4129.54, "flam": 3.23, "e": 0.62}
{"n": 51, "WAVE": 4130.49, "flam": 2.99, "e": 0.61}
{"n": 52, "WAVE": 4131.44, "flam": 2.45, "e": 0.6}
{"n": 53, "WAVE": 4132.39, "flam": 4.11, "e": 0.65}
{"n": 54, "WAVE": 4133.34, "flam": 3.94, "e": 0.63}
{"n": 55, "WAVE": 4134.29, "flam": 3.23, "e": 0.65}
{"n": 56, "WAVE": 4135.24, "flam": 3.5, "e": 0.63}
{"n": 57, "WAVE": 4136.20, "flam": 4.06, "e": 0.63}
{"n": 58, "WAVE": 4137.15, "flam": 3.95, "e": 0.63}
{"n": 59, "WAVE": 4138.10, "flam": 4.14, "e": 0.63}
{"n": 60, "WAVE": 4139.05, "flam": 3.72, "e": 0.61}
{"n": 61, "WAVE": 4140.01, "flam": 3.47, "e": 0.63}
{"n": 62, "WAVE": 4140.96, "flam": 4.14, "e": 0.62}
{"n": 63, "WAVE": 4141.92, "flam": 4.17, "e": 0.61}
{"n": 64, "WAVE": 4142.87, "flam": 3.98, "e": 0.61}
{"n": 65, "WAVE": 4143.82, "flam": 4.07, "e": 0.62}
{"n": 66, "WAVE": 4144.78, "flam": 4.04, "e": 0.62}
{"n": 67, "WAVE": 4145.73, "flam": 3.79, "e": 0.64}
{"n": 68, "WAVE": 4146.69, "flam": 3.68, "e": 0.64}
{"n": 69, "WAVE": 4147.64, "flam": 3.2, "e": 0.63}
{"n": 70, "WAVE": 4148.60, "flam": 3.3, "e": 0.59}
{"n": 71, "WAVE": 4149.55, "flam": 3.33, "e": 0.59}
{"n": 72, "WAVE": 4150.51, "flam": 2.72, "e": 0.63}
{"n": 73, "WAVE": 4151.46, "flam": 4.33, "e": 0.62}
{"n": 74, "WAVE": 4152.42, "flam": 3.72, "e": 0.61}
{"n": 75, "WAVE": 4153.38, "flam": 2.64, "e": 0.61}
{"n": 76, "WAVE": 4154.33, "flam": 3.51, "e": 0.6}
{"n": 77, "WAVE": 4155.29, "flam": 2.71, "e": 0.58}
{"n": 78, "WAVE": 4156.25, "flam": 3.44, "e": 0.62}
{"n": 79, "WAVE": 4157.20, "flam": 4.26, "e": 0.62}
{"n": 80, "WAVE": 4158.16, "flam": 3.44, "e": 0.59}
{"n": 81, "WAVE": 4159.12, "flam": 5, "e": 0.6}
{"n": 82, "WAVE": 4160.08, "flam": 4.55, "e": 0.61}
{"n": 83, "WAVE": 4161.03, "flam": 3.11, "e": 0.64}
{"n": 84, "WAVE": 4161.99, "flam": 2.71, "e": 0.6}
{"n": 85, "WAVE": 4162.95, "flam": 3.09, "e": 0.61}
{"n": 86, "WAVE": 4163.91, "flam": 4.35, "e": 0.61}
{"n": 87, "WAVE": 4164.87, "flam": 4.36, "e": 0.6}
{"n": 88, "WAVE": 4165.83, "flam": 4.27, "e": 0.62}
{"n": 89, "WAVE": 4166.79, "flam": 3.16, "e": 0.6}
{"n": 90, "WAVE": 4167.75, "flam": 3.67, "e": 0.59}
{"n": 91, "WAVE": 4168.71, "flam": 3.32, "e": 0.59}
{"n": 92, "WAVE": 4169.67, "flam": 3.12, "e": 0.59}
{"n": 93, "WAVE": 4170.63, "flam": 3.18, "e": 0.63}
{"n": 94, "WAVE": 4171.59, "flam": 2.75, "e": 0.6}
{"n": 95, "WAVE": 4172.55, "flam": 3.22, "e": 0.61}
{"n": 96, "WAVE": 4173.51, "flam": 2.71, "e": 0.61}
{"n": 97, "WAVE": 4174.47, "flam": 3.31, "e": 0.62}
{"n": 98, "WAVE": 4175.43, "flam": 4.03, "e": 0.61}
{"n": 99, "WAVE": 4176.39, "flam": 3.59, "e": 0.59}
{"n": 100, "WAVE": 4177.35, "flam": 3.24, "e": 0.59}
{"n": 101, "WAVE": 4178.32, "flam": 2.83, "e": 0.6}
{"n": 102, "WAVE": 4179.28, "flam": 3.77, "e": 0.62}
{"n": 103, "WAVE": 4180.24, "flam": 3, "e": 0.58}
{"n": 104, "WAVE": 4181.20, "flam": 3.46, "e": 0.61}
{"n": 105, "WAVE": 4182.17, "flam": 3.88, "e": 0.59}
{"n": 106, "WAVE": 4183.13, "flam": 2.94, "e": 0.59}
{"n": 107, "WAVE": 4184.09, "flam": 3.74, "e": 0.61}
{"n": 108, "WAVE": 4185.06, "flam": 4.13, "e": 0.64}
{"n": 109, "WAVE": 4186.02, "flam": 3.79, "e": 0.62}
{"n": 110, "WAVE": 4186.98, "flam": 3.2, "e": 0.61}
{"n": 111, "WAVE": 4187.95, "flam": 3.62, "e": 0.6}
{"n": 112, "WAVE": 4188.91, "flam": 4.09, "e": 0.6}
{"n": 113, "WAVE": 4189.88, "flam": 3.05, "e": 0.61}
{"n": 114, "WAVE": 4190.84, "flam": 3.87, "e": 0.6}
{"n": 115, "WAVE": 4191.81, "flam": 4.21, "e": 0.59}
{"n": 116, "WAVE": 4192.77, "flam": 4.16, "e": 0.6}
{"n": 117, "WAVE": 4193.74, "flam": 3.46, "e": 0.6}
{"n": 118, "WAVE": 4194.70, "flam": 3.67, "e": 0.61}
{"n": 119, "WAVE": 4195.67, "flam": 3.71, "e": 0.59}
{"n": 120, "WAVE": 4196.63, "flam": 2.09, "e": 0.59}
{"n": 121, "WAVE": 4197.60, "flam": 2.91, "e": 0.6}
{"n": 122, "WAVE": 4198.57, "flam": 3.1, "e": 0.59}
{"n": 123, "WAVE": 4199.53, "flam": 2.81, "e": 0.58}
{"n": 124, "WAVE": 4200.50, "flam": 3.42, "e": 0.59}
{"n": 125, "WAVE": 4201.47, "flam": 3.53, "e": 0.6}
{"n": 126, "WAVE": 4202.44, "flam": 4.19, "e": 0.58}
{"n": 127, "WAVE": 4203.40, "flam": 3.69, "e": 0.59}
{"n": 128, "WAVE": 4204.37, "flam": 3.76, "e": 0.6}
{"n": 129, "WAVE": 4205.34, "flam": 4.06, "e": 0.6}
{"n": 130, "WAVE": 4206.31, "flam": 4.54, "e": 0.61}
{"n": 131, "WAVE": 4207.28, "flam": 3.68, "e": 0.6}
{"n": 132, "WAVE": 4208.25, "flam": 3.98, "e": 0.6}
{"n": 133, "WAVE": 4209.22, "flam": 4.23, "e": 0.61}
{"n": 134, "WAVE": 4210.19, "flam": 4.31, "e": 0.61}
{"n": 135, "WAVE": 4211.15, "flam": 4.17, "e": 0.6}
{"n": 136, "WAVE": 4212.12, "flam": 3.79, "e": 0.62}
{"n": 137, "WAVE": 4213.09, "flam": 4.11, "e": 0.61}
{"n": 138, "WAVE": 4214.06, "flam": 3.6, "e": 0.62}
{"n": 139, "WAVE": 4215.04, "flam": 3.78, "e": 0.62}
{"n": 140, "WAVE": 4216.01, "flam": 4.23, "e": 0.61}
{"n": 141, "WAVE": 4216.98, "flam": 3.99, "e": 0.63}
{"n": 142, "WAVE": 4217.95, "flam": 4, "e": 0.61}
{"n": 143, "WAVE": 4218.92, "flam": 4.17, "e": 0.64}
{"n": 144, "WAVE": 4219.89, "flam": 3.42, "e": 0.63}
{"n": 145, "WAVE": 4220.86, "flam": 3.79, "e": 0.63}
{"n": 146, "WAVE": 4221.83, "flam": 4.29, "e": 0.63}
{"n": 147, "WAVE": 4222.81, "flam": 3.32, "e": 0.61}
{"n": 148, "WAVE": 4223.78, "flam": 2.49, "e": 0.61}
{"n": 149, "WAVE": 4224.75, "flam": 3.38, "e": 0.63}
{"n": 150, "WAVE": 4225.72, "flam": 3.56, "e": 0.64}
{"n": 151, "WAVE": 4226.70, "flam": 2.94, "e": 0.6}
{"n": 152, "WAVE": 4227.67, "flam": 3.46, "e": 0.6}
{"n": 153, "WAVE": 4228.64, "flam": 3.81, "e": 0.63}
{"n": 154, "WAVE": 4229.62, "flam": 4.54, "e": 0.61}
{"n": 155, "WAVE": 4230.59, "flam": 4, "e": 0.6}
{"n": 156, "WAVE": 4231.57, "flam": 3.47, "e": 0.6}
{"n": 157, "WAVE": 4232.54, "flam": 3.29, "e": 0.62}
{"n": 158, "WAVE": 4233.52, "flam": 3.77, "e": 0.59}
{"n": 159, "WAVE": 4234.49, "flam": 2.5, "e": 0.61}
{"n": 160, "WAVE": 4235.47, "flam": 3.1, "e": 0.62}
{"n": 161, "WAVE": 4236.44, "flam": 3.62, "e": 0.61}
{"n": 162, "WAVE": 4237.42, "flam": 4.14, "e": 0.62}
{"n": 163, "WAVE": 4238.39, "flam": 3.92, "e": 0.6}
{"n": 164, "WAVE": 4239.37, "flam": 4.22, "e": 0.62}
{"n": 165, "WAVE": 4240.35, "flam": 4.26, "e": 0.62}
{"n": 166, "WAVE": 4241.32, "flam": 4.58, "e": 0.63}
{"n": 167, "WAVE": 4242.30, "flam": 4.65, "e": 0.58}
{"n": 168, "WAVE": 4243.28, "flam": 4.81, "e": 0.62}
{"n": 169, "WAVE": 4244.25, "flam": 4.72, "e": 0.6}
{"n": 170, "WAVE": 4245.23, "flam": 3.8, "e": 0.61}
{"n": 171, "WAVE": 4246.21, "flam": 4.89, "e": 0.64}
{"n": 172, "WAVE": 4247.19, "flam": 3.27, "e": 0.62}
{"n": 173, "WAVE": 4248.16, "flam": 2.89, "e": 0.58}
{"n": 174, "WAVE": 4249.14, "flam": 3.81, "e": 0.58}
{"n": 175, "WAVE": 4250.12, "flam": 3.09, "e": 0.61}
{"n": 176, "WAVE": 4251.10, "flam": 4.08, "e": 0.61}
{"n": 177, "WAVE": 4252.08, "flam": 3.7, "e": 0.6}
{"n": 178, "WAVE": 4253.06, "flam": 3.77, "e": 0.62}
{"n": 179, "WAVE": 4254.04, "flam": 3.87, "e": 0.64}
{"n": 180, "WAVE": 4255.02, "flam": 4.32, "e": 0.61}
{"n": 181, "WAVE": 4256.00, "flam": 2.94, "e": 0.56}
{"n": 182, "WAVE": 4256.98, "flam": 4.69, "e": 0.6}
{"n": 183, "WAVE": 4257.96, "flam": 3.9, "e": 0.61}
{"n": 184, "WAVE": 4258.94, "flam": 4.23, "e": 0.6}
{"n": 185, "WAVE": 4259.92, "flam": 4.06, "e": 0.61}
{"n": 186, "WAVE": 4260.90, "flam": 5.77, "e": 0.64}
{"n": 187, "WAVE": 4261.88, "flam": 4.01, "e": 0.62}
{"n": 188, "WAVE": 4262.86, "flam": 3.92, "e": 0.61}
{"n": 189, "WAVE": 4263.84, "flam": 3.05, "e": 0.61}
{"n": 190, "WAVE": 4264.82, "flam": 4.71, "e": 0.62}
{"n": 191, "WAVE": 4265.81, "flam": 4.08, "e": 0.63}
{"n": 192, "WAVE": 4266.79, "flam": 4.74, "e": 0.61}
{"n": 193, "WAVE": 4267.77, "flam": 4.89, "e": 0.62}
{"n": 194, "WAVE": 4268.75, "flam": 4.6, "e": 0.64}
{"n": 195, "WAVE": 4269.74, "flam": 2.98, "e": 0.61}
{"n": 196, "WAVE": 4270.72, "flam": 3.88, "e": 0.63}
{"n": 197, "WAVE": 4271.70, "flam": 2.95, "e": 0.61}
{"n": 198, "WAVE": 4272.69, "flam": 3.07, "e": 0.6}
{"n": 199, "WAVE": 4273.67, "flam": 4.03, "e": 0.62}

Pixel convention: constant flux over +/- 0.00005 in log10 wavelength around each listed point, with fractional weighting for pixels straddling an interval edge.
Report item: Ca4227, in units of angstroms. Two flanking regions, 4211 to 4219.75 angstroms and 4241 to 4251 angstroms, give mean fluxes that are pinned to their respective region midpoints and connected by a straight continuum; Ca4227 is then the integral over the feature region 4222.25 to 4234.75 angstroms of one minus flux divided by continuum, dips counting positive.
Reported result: 1.7 angstroms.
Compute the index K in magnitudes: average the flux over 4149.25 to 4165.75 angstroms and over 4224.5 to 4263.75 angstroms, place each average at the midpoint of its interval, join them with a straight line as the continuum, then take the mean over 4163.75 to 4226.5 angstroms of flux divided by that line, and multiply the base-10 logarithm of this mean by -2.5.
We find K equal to 0.037 mag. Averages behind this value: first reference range 3.62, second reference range 3.89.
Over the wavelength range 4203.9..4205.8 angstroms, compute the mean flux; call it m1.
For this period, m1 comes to 3.91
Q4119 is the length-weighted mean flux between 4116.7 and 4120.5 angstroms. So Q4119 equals 3.73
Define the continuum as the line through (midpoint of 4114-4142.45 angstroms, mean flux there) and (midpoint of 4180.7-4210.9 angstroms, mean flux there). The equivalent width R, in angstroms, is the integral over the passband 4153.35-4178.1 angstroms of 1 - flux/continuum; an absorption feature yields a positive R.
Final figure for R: 1.2 angstroms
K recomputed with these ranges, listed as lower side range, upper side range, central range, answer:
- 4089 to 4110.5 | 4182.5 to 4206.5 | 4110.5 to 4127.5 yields -0.092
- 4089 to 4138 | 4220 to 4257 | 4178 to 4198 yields 0.054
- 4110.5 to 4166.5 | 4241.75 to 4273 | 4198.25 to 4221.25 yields 0.008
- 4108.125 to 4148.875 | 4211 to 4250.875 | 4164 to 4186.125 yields 0.084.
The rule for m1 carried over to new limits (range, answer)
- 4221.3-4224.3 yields 3.37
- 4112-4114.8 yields 4.1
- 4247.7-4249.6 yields 3.35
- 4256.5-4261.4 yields 4.53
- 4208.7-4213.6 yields 4.12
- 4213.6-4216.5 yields 3.86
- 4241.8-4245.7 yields 4.5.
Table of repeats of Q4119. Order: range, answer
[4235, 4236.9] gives 3.37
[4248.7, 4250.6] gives 3.44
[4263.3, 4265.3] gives 3.88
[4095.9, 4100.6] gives 3.05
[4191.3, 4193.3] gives 4.16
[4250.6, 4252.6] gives 3.88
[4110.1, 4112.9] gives 3.71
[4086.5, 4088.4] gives 3.82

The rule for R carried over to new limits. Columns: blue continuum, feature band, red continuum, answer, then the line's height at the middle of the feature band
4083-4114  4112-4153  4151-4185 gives -2.0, 3.52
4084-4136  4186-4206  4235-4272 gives 1.5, 3.84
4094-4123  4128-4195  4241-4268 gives 3.5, 3.77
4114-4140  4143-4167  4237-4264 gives 0.7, 3.75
